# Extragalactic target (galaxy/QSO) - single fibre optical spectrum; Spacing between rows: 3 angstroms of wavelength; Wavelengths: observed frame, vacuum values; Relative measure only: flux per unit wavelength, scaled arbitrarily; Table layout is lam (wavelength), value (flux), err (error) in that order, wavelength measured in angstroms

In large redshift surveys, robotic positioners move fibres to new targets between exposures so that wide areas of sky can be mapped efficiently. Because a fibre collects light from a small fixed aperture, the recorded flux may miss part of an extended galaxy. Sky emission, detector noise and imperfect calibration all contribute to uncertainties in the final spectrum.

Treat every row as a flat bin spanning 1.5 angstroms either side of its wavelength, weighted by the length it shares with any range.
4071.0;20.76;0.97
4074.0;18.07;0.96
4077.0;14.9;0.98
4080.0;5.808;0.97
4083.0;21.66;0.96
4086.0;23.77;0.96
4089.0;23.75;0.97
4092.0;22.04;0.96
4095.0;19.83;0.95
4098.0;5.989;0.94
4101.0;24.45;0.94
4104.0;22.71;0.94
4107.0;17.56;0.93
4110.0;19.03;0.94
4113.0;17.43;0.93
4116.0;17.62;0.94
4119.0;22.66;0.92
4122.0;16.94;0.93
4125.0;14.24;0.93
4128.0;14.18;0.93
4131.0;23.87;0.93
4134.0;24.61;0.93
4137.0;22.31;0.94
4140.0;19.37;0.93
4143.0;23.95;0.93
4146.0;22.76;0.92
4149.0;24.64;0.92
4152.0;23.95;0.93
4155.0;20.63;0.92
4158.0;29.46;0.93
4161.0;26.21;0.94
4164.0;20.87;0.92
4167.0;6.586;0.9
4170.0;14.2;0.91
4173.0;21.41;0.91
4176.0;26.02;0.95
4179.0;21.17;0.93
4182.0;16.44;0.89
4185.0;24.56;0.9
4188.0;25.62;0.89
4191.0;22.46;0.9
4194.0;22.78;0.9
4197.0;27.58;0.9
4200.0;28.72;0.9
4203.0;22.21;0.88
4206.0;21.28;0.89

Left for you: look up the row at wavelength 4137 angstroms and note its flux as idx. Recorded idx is 22.31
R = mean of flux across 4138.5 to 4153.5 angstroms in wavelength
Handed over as 22.9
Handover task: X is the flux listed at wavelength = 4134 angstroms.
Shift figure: 24.61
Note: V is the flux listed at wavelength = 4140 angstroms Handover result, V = 19.37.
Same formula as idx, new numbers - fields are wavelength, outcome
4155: 20.63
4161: 26.21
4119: 22.66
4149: 24.64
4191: 22.46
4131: 23.87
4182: 16.44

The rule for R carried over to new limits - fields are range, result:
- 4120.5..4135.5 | 18.8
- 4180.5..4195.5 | 22.4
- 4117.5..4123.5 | 19.8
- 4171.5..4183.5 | 21.3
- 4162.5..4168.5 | 13.7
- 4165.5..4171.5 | 10.4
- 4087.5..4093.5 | 22.9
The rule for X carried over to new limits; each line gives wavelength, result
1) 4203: 22.21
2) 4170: 14.2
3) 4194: 22.78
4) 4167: 6.586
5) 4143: 23.95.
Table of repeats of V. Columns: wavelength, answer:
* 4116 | 17.62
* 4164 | 20.87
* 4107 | 17.56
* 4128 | 14.18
